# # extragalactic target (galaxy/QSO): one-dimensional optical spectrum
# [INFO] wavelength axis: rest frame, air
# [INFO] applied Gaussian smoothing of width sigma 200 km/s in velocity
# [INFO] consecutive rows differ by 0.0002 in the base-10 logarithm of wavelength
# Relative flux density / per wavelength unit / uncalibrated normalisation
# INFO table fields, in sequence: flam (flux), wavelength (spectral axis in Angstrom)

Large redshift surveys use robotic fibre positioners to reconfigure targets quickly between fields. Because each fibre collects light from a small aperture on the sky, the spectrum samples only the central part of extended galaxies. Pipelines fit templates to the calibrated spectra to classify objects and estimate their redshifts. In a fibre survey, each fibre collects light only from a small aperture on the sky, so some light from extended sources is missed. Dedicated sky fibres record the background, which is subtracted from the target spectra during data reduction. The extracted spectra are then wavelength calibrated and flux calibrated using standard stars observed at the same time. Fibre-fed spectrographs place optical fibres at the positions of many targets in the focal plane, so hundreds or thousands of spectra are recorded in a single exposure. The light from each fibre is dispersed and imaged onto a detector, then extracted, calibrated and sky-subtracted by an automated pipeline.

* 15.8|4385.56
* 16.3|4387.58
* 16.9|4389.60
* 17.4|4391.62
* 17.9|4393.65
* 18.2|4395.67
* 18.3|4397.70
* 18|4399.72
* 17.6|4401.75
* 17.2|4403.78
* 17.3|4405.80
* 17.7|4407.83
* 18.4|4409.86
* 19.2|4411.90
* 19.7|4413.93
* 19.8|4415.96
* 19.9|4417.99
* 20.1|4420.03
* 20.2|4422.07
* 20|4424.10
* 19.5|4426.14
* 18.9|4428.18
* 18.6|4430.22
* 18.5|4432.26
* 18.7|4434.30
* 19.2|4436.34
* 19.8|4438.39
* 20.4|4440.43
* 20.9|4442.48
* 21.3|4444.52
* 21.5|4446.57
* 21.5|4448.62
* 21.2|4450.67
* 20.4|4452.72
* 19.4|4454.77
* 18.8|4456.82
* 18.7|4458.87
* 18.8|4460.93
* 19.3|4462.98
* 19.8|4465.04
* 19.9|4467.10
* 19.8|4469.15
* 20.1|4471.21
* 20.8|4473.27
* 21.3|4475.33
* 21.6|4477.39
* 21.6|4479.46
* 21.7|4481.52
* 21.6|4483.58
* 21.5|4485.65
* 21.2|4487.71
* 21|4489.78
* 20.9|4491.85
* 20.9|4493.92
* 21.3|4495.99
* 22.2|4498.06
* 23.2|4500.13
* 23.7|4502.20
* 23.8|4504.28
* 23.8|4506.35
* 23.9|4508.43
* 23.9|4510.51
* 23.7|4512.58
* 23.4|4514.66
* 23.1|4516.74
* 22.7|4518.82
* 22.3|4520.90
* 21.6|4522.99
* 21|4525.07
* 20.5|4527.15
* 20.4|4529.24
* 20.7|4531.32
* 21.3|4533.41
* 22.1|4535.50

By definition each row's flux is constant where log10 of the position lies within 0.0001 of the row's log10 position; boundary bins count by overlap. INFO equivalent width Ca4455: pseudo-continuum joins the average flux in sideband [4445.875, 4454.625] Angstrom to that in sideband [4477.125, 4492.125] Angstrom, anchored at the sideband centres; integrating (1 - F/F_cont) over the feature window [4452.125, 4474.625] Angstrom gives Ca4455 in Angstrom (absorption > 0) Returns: 1.6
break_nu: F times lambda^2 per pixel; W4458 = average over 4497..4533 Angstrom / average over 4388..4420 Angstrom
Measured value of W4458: 1.30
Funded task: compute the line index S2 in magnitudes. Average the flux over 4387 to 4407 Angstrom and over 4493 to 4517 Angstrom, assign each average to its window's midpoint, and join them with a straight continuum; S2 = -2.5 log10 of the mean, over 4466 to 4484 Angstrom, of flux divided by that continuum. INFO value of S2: 0.03 mag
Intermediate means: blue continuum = 17.5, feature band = 20.9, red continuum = 23.1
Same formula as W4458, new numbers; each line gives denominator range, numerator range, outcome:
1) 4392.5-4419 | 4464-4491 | 1.17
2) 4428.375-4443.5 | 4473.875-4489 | 1.13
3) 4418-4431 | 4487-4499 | 1.12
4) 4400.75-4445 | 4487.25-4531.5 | 1.21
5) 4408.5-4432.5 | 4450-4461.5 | 1.02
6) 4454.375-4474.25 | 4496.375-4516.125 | 1.22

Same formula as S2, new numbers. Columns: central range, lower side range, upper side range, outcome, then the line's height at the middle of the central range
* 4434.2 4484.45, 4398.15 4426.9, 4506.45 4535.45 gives 0.00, 20.3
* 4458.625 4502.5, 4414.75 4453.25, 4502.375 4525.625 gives 0.04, 21.8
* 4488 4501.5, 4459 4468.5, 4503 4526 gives 0.00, 21.6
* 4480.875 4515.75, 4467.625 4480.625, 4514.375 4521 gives -0.02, 22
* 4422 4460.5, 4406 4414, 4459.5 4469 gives -0.05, 19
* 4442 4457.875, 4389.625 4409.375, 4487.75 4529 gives -0.04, 19.9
